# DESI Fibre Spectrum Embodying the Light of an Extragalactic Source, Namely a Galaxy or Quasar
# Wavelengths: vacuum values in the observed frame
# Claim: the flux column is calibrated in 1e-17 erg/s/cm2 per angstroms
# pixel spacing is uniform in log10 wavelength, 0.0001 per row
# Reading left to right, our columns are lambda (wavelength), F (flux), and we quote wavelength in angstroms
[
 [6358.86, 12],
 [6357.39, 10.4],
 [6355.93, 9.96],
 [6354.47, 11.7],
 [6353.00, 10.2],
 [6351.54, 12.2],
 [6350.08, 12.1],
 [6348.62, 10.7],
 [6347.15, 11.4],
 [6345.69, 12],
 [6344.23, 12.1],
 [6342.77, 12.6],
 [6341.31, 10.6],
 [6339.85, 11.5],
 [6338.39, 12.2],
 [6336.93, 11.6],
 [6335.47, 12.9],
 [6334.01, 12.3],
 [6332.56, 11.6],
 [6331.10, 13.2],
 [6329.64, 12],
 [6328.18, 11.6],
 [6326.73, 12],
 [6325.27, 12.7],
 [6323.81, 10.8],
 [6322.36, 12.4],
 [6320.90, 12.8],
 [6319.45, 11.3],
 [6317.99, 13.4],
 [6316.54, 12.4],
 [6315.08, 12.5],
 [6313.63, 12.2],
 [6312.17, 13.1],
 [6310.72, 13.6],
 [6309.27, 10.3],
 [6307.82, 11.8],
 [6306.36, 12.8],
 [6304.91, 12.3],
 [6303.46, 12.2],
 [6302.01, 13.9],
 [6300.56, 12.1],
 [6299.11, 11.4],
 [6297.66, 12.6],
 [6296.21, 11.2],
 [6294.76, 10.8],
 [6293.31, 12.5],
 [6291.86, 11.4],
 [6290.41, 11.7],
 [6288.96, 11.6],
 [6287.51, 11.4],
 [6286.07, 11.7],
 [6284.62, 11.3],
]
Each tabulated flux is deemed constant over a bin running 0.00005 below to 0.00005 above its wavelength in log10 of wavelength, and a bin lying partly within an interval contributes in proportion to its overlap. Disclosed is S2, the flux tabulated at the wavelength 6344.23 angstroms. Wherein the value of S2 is 12.1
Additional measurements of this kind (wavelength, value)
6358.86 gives 12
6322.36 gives 12.4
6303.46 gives 12.2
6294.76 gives 10.8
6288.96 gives 11.6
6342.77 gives 12.6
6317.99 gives 13.4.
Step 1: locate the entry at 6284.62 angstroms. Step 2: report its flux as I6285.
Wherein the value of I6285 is 11.3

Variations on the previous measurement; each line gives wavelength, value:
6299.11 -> 11.4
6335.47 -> 12.9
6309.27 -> 10.3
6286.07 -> 11.7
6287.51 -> 11.4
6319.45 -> 11.3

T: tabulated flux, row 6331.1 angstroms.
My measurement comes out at 13.2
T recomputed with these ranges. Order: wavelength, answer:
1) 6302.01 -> 13.9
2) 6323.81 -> 10.8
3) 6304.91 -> 12.3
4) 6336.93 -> 11.6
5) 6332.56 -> 11.6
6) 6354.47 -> 11.7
